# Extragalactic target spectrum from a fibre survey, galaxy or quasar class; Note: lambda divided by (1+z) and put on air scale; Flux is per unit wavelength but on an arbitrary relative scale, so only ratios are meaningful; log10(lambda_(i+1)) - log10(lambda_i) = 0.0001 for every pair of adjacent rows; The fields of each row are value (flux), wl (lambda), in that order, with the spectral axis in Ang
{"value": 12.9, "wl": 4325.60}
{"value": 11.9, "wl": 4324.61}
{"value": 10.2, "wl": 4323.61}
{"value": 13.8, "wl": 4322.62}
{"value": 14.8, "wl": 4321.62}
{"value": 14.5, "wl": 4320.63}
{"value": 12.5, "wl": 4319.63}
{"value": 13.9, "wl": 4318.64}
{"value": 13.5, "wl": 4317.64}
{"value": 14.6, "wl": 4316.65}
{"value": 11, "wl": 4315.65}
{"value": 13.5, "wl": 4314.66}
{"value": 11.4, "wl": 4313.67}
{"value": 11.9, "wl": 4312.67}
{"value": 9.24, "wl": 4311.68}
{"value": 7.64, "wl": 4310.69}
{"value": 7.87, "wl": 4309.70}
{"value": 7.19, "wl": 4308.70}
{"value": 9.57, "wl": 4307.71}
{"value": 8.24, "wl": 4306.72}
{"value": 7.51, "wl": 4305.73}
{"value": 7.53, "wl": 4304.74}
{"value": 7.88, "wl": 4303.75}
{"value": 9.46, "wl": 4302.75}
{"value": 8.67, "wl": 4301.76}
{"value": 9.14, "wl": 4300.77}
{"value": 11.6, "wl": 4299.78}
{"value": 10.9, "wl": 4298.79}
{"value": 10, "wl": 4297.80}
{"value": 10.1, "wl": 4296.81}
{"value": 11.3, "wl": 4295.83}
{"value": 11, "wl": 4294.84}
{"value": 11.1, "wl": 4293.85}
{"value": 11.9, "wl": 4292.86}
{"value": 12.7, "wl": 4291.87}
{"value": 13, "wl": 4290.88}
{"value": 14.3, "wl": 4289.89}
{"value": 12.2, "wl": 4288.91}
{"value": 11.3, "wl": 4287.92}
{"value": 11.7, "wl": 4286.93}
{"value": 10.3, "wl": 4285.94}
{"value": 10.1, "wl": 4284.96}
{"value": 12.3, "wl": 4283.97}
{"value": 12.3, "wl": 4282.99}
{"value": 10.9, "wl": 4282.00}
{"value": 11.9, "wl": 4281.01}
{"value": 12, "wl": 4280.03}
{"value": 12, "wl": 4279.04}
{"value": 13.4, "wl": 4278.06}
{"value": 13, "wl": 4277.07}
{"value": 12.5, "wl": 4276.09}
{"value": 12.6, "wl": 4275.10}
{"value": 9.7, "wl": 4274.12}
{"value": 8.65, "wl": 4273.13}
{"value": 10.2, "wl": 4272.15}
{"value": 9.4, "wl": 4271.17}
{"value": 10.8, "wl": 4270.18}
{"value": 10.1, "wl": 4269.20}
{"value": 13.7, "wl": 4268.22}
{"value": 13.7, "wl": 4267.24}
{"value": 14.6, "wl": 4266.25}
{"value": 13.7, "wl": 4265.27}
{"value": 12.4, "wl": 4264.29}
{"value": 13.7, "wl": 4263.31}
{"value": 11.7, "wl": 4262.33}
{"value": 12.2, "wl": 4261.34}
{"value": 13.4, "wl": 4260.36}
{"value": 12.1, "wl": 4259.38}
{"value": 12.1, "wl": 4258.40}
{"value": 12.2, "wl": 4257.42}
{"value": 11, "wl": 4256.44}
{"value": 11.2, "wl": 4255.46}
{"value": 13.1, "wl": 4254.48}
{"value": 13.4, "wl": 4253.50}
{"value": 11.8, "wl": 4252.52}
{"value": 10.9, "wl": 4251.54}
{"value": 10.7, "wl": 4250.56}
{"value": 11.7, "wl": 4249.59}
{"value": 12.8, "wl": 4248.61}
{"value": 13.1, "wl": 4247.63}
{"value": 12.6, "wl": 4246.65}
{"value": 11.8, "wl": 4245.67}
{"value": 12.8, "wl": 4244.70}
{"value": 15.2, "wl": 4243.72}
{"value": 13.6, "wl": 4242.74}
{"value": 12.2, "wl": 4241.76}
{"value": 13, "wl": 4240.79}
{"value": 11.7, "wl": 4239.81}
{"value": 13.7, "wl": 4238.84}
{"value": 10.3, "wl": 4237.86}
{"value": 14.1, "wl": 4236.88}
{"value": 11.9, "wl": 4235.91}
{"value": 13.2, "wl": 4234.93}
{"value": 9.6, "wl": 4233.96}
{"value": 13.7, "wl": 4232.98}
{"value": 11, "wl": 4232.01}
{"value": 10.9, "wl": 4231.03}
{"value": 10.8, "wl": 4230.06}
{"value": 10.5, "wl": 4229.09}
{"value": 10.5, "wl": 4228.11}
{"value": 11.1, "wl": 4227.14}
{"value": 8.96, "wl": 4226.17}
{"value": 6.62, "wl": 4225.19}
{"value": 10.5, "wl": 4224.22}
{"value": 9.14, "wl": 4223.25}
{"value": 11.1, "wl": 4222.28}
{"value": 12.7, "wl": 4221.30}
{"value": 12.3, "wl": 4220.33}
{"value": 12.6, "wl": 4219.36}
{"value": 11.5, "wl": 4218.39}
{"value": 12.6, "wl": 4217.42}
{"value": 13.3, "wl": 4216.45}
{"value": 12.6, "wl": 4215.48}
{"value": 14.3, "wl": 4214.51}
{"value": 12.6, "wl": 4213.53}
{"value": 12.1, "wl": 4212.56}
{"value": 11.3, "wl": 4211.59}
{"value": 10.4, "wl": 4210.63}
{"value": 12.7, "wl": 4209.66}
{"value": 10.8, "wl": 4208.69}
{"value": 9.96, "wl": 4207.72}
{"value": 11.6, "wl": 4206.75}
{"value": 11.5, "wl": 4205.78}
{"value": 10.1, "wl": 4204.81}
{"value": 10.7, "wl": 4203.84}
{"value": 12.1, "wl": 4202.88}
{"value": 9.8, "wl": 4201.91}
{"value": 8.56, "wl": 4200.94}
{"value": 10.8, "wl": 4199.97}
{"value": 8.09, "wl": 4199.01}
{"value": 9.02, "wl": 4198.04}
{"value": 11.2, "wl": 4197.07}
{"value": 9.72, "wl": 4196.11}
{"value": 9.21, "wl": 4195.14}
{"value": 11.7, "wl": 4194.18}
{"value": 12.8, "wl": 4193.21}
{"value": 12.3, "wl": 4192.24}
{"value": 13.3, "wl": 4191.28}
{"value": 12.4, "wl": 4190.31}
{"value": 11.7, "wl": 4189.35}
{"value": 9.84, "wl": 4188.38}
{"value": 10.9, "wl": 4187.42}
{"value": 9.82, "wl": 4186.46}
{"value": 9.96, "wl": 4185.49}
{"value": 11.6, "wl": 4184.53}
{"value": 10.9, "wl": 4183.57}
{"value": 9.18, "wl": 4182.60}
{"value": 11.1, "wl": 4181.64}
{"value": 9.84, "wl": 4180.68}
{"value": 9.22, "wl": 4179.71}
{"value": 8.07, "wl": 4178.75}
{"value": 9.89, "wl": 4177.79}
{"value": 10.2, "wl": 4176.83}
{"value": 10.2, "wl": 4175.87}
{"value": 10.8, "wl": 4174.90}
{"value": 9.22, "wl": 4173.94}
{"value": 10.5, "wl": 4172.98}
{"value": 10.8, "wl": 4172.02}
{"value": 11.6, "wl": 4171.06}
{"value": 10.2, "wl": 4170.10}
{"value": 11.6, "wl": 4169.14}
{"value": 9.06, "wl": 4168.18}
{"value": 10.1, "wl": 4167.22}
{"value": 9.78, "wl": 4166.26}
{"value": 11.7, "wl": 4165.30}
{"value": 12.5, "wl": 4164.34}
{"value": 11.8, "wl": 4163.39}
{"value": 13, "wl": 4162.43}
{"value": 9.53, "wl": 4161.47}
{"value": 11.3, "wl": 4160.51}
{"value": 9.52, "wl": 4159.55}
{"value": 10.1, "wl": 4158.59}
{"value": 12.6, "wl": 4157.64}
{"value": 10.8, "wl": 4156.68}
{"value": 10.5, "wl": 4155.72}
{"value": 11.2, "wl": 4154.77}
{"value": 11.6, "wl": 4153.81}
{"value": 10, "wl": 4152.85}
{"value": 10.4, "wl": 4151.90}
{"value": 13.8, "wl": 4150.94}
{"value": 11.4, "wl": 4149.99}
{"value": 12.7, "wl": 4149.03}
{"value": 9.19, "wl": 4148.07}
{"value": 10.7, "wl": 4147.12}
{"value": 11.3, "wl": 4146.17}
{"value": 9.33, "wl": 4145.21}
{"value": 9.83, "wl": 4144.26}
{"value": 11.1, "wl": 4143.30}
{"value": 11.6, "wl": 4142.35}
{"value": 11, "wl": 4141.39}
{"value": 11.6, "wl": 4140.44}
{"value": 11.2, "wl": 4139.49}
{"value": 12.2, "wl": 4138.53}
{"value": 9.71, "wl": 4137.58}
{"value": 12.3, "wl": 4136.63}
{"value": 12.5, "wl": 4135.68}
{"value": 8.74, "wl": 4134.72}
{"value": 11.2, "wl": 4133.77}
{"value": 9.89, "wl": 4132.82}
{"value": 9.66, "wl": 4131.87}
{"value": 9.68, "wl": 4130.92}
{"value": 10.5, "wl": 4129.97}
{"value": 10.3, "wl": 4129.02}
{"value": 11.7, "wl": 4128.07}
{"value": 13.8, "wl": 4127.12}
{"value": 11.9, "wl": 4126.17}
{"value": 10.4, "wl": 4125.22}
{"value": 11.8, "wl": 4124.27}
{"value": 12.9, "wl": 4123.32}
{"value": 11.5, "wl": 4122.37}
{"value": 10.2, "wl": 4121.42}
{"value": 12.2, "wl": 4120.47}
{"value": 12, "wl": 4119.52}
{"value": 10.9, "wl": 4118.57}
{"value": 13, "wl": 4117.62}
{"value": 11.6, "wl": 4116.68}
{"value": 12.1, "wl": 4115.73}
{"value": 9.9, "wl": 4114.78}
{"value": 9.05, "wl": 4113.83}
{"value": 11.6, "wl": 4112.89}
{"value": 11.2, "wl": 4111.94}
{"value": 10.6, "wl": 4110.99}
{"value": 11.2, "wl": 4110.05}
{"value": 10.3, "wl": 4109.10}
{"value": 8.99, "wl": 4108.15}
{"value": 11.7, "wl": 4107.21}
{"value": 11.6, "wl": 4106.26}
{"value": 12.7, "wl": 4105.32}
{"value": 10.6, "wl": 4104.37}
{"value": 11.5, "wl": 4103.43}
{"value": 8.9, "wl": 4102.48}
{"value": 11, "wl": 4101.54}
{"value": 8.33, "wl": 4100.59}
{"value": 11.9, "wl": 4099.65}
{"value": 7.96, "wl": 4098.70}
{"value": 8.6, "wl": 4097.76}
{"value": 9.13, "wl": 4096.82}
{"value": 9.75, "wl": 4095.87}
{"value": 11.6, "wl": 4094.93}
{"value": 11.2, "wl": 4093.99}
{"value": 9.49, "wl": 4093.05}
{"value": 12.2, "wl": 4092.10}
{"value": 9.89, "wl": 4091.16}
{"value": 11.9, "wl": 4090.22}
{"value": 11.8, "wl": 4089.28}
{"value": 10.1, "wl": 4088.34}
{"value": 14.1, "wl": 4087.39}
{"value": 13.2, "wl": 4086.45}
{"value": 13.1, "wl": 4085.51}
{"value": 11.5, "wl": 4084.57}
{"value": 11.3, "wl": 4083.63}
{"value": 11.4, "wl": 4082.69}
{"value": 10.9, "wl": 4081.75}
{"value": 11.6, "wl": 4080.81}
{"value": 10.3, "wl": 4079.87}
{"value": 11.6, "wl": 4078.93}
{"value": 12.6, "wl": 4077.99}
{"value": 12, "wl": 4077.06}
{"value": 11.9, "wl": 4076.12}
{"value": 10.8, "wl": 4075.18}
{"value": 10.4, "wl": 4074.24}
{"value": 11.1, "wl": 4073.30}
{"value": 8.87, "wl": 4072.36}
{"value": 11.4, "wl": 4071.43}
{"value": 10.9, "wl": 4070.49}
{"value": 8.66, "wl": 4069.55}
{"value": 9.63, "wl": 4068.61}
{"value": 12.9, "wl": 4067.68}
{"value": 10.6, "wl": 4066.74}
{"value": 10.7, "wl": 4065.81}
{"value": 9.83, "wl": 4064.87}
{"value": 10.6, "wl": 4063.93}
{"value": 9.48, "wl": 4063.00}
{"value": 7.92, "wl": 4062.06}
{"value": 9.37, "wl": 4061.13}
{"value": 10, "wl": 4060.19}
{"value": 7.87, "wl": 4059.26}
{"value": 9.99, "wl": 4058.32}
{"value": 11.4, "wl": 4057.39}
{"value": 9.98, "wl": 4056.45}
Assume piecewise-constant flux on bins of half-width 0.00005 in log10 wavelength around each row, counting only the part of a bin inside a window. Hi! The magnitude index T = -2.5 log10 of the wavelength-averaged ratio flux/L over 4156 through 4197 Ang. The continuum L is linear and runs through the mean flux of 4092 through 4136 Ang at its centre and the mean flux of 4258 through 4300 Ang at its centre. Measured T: 0.047 mag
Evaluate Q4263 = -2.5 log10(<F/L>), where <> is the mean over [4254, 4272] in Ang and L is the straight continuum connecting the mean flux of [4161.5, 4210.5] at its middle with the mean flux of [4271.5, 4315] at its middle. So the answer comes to -0.15 mag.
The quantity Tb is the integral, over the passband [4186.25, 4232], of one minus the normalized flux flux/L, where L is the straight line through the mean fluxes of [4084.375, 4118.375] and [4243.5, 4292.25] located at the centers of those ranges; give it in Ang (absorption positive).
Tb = 2.43 Ang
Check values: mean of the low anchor 10.9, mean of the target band 11.1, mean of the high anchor 12.1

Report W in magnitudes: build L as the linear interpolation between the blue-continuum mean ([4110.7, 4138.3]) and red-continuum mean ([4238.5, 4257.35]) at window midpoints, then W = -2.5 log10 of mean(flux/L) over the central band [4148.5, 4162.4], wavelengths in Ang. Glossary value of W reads 0.03 mag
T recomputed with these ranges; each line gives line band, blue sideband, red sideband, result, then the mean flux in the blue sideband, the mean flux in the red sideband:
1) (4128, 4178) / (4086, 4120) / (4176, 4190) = -0.038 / 10.9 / 10.2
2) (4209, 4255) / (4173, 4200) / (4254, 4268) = -0.008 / 10.5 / 12.7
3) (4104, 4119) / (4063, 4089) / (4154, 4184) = -0.014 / 11.2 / 10.5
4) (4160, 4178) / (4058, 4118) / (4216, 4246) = 0.055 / 10.7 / 11.7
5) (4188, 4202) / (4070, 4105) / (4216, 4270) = 0.093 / 10.9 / 12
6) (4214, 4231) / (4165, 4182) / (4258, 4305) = -0.045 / 10.2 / 11.5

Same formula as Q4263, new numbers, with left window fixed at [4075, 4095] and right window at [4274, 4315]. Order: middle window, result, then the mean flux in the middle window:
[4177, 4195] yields 0.04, 10.8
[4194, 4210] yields 0.07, 10.4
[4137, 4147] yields 0.05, 10.9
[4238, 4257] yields -0.13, 12.4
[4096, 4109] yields 0.13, 10.2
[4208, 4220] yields -0.10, 12.2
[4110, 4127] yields 0.01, 11.4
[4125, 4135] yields 0.06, 10.8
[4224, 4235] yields 0.05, 10.5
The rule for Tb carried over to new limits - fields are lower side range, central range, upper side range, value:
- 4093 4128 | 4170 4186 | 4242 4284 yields 1.8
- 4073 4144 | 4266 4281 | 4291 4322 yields -1.3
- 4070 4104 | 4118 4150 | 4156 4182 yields -1.1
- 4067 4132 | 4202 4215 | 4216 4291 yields 0.2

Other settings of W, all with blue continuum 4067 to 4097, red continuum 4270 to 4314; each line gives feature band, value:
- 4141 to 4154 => 0.002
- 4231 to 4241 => -0.128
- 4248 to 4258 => -0.113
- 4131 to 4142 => 0.016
